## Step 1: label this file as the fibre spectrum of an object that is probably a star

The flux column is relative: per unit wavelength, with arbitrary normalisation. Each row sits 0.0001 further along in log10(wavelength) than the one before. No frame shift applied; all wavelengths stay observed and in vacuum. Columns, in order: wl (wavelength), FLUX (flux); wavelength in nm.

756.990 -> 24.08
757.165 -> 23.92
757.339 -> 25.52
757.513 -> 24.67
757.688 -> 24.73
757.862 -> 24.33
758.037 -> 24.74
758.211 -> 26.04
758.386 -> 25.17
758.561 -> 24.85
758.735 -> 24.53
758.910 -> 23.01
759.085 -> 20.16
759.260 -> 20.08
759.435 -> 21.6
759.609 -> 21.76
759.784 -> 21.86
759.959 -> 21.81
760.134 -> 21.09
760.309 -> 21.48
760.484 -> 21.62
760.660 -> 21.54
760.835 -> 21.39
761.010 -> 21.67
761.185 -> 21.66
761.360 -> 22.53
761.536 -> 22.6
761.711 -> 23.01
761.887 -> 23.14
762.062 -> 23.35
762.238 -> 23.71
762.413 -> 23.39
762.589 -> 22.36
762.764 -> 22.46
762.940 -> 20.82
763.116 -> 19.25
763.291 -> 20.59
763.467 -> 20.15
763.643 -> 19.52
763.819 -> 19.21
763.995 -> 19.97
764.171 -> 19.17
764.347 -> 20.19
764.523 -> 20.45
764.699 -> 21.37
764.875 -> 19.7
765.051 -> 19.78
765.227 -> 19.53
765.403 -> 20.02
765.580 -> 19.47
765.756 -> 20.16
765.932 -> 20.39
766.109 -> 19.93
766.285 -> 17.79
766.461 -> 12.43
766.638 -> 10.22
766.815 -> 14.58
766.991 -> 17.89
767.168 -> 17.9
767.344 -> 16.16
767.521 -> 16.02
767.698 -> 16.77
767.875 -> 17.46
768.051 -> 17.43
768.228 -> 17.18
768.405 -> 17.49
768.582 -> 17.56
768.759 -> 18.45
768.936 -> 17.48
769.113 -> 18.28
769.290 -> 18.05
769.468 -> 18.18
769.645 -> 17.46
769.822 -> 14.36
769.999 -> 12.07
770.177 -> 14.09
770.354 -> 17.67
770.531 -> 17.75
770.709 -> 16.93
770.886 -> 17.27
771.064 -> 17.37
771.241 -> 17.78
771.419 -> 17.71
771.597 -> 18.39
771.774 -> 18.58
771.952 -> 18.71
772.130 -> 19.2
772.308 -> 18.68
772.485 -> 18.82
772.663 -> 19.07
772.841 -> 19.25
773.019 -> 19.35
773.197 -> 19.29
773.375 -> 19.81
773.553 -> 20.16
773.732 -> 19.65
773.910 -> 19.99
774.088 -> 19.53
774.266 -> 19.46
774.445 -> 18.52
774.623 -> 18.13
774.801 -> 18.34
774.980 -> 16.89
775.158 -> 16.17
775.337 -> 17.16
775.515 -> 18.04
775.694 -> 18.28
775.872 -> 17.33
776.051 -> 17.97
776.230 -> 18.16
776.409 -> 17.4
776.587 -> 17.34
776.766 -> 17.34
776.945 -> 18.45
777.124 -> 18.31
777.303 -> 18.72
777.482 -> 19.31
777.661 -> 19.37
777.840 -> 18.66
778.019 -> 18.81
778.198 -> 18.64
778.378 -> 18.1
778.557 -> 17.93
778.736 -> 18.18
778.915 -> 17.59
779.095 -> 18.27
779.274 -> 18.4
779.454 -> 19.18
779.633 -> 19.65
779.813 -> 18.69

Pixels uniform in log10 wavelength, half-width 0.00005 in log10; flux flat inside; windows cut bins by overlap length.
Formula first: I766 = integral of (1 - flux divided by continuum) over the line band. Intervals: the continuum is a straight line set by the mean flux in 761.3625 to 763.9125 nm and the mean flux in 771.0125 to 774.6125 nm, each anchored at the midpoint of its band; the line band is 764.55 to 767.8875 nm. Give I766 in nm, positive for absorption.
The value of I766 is 0.47 nm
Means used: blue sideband 21.7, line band 17.8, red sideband 19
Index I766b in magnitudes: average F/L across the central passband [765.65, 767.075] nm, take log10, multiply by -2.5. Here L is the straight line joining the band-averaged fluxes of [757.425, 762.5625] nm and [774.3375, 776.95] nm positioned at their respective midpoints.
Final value 0.23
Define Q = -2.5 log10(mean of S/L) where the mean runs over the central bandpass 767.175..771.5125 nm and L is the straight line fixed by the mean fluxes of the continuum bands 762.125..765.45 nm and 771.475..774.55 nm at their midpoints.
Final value 0.16 mag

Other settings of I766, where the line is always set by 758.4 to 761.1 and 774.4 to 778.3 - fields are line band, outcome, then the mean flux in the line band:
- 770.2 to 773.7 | 0.12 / 18.5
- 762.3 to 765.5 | 0.08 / 20.5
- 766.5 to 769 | 0.44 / 16.5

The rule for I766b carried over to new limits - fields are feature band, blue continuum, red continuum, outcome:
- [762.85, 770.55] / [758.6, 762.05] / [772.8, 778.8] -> 0.15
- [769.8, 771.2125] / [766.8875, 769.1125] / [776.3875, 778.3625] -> 0.10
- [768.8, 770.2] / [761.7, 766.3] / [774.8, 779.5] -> 0.19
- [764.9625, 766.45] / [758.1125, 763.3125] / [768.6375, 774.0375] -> 0.06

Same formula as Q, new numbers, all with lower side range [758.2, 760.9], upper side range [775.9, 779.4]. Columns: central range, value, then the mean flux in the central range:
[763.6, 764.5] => 0.08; 19.7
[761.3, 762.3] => -0.06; 23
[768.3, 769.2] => 0.14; 17.8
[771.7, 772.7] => 0.04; 18.8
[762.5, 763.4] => 0.02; 21.1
